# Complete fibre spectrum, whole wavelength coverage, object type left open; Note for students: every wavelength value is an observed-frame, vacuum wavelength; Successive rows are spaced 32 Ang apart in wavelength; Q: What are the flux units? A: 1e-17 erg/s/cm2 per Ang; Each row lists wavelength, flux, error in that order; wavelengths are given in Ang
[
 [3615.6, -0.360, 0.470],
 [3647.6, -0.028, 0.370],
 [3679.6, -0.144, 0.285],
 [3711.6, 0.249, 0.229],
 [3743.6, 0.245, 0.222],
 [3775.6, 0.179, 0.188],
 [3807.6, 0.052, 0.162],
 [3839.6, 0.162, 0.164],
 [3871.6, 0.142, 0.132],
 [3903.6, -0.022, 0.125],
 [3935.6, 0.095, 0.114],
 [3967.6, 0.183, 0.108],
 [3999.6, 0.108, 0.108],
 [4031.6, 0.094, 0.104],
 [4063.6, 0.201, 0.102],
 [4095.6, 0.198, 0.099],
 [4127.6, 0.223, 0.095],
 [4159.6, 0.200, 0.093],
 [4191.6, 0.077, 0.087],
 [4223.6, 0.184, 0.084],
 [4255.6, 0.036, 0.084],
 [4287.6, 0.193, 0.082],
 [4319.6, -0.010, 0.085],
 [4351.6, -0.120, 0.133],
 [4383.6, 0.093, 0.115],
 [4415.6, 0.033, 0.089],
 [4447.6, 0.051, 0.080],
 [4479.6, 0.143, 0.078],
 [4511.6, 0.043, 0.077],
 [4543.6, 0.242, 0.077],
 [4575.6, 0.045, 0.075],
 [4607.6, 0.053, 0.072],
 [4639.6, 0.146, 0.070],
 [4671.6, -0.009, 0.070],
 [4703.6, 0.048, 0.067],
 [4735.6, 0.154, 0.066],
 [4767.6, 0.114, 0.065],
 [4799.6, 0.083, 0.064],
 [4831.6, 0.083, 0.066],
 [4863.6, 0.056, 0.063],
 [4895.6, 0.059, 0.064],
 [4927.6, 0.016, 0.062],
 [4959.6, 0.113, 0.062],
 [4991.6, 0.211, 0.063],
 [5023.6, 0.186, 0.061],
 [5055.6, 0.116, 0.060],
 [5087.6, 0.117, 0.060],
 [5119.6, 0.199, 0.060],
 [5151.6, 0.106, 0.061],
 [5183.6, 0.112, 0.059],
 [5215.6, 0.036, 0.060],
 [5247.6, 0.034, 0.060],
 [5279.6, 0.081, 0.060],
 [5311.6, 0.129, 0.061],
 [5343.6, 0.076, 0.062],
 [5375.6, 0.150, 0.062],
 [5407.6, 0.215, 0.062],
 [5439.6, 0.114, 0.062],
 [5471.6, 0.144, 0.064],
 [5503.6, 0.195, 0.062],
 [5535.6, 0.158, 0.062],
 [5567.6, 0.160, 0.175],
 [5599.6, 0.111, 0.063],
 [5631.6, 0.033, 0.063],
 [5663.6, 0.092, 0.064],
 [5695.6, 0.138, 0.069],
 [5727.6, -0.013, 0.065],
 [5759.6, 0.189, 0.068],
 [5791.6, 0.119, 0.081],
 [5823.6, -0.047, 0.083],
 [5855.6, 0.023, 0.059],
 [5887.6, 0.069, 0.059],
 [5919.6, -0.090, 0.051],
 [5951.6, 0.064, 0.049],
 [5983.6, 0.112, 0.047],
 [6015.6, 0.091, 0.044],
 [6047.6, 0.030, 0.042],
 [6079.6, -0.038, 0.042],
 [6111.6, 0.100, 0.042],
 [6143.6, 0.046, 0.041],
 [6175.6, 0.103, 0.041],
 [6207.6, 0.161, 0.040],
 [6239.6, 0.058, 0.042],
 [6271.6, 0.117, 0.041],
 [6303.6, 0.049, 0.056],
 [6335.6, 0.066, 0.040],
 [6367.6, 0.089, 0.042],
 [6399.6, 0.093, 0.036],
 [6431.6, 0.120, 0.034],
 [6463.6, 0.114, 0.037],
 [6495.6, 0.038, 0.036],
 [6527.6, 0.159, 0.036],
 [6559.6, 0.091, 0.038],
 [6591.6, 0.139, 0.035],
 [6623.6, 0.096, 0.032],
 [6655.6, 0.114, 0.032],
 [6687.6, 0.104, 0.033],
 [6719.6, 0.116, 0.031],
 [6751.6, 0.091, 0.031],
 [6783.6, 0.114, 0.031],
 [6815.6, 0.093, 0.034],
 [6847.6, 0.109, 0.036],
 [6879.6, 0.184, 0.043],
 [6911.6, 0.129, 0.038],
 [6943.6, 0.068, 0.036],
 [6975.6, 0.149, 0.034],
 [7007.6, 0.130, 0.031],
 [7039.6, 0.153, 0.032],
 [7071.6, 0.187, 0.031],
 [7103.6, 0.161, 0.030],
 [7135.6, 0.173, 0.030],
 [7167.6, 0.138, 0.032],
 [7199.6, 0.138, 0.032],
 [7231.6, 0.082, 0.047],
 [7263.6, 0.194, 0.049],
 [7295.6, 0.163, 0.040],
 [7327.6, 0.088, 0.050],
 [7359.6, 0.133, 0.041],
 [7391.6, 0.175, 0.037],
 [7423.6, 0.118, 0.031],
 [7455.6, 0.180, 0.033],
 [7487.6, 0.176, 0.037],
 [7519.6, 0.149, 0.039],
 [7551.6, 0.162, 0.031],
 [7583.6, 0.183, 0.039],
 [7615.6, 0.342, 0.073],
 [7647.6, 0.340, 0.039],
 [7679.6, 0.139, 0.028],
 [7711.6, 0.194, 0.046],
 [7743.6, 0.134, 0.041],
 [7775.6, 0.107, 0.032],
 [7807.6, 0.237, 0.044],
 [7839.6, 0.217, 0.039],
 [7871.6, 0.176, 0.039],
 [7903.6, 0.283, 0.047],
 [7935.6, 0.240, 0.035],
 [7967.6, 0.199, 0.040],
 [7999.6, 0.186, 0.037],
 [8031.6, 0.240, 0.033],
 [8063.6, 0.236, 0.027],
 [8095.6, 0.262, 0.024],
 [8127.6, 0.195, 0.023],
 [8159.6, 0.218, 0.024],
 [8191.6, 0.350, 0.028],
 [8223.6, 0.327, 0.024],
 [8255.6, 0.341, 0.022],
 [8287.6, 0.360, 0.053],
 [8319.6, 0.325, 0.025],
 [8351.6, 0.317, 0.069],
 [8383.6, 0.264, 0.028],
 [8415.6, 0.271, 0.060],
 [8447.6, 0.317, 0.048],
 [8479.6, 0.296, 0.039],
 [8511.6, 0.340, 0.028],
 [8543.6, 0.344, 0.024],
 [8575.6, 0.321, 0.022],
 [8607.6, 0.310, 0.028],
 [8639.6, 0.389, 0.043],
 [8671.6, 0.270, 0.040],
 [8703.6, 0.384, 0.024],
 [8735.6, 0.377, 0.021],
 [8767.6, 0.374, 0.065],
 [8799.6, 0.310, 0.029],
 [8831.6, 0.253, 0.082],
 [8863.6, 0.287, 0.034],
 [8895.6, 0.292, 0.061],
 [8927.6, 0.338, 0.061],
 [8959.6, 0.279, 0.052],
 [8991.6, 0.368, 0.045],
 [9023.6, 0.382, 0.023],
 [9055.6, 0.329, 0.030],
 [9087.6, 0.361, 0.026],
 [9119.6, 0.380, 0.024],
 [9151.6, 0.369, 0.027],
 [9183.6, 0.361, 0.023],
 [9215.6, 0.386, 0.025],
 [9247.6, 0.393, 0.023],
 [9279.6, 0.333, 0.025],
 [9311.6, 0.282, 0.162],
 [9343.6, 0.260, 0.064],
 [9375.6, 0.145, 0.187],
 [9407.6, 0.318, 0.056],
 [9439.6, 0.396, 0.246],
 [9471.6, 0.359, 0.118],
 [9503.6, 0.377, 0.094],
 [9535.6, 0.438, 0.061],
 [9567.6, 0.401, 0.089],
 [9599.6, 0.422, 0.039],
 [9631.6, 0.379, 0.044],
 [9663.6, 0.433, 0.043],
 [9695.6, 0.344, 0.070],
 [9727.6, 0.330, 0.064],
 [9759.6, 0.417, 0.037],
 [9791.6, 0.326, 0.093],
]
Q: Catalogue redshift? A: 1.05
